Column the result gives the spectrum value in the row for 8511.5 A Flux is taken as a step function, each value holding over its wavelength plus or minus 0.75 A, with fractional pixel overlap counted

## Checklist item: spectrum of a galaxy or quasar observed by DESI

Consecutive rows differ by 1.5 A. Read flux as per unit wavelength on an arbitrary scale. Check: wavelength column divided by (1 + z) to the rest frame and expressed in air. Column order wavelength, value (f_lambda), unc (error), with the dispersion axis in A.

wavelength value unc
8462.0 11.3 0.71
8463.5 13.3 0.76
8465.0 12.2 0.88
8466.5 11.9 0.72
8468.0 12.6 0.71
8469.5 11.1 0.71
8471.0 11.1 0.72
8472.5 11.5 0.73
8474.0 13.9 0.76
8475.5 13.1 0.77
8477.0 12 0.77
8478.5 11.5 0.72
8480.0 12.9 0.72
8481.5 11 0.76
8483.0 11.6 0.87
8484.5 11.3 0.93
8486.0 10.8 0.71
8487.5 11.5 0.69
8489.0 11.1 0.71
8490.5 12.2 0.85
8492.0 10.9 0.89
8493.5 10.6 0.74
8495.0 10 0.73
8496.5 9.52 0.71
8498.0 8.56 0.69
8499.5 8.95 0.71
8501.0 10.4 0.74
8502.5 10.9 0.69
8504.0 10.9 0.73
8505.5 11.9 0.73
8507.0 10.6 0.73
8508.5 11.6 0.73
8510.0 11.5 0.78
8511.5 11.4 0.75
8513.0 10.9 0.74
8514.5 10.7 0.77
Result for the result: 11.4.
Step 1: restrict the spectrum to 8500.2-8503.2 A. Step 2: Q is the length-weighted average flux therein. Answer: 10.6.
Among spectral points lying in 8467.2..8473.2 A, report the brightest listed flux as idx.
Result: 12.6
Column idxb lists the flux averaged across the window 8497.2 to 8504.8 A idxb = 9.95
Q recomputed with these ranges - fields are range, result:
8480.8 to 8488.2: 11.2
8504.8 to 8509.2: 11.4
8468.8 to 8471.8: 11.1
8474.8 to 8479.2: 12.2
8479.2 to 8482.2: 12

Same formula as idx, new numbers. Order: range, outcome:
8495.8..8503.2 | 10.9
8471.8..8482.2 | 13.9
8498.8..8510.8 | 11.9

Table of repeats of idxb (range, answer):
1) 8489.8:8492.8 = 11.5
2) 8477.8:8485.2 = 11.7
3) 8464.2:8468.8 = 12.2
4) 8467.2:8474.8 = 12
